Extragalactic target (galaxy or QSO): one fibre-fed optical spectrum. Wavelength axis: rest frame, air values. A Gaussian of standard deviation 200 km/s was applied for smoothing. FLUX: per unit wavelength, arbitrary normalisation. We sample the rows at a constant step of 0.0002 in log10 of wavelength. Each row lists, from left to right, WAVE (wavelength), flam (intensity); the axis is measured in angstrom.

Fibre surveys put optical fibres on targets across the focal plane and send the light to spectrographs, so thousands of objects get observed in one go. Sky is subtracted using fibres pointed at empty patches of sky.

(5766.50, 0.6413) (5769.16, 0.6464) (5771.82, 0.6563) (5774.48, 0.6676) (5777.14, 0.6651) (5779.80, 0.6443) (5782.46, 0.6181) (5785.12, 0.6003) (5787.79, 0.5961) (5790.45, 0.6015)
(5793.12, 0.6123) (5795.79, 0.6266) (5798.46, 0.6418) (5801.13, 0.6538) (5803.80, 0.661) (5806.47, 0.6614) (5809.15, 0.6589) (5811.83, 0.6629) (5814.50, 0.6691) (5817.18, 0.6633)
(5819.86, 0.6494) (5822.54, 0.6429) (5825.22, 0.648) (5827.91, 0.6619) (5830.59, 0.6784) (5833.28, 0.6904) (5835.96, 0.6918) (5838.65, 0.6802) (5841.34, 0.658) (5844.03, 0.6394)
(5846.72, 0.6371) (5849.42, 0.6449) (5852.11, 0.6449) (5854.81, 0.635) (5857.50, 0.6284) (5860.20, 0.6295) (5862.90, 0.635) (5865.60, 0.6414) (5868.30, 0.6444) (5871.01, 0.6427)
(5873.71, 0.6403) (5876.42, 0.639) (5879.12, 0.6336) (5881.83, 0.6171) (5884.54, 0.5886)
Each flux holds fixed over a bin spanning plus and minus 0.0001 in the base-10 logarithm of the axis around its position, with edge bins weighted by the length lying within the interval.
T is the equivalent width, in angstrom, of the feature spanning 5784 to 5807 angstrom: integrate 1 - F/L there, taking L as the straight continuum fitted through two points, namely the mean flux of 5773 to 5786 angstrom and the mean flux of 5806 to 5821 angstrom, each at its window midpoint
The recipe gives 0.8 angstrom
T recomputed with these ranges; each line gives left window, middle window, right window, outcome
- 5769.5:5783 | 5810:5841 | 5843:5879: -1.1 angstrom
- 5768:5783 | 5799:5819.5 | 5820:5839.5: 0.1 angstrom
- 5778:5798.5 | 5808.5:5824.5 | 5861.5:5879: -0.8 angstrom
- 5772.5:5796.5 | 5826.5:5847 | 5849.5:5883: -1.2 angstrom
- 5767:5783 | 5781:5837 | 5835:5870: 0.1 angstrom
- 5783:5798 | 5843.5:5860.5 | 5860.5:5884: -0.2 angstrom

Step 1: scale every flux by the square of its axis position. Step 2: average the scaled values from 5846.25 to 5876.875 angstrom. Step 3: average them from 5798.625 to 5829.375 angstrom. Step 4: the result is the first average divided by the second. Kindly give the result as 1.0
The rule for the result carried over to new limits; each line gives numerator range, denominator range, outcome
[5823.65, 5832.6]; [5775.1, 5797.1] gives 1.08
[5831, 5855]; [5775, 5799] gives 1.08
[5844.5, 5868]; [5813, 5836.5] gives 0.97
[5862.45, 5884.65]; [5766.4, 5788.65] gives 1.03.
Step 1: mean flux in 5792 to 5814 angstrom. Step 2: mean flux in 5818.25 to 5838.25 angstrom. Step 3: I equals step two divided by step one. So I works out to 1.03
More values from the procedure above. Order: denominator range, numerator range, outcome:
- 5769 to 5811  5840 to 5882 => 1.00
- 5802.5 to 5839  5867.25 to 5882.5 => 0.96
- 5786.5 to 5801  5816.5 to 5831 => 1.06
